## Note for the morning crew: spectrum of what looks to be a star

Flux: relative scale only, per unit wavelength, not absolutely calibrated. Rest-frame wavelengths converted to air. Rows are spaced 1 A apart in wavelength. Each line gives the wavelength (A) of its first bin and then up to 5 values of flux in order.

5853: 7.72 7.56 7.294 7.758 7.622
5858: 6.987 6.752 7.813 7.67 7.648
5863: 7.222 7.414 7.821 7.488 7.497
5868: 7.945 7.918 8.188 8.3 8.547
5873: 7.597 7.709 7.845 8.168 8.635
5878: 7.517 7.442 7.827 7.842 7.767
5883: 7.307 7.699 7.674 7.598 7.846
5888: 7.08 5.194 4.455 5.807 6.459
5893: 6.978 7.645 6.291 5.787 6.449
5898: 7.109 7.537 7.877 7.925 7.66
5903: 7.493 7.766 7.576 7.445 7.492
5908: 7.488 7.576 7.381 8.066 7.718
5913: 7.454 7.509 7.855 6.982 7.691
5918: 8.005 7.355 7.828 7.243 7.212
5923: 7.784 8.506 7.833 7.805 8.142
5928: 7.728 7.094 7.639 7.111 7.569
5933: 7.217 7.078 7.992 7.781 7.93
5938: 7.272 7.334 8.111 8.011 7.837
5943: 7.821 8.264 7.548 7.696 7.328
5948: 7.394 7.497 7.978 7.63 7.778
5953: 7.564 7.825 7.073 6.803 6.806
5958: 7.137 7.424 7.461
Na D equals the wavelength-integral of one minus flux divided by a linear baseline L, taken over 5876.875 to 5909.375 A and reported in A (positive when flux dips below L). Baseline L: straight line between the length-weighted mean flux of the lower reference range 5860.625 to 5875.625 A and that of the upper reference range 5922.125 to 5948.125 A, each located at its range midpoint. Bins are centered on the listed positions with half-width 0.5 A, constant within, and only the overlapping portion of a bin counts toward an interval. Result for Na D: 2.3 A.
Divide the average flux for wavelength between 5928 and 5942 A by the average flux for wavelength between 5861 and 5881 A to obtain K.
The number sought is 0.97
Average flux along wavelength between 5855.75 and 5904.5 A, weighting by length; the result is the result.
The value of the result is 7.4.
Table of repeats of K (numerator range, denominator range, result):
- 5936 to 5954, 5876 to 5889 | 1.01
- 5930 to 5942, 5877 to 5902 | 1.07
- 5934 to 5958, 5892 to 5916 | 1.03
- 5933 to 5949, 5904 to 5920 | 1.01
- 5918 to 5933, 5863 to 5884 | 0.98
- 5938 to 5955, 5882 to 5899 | 1.14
